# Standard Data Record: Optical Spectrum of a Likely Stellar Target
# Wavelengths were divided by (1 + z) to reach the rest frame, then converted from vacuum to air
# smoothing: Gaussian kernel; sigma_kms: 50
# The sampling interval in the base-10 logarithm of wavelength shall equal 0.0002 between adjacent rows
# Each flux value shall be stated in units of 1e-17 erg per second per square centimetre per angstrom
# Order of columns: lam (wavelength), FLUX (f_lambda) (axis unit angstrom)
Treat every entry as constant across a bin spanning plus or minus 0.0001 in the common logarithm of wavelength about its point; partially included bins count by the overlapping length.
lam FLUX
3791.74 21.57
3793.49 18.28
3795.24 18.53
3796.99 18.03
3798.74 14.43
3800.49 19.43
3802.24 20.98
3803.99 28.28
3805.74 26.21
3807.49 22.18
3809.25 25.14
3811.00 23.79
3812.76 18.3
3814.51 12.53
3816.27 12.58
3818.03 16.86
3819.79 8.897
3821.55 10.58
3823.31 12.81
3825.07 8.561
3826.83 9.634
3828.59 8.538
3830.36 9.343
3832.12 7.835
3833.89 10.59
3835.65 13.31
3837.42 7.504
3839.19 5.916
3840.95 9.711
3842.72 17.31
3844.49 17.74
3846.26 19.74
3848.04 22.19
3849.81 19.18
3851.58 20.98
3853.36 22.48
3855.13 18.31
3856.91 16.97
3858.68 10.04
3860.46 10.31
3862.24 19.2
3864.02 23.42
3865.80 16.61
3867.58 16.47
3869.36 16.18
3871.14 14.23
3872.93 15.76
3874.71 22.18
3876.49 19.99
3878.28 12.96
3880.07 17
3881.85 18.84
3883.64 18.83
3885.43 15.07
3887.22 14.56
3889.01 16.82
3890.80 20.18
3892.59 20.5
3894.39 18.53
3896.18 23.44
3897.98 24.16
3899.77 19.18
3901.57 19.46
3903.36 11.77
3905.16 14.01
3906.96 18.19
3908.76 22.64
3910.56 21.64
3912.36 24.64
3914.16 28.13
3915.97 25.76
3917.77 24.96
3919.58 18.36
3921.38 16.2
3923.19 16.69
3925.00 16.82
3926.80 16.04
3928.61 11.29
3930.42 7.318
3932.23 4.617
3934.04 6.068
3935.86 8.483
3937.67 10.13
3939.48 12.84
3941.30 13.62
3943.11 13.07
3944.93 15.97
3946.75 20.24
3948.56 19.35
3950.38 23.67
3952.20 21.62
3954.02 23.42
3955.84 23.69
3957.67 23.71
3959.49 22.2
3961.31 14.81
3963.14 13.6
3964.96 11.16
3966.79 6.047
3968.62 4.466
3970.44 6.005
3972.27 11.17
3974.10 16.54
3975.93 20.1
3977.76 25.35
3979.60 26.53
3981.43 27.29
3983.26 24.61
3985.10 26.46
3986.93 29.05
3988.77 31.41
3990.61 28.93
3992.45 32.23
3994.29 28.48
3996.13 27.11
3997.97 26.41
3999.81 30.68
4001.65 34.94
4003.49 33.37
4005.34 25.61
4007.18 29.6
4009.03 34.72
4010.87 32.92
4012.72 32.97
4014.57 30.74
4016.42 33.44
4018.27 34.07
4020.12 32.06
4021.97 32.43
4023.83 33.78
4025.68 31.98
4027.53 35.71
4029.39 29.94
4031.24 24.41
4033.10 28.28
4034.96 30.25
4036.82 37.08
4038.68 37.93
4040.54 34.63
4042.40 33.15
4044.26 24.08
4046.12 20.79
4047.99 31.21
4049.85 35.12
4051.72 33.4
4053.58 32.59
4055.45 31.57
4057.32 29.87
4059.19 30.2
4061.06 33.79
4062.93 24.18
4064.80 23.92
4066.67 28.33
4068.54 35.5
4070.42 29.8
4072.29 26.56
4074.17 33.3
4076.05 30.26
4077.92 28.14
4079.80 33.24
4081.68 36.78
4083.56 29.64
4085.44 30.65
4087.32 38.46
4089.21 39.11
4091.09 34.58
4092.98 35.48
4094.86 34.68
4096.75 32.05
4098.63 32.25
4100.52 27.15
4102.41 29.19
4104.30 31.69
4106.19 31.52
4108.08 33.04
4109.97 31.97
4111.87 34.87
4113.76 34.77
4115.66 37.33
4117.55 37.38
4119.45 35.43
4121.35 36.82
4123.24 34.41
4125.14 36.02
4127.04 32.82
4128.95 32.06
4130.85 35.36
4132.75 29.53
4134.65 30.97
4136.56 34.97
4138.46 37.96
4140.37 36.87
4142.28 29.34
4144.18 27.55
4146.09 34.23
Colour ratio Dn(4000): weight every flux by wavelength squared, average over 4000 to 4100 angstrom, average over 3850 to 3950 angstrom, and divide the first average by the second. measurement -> 2.0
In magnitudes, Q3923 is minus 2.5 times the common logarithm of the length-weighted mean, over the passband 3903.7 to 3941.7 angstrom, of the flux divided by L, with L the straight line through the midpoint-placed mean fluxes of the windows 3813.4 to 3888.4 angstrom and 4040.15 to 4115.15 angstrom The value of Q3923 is 0.23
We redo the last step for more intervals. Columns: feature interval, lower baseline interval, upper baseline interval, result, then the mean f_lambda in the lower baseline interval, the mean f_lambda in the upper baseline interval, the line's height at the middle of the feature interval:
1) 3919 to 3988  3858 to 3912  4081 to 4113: 0.353 mag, 17.8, 33.1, 22.8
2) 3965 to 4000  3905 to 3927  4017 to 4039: 0.249 mag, 20.7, 32.2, 27.5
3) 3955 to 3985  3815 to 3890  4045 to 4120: 0.325 mag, 14.9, 32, 23.6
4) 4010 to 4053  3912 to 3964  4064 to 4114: -0.205 mag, 17.1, 32.1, 26.4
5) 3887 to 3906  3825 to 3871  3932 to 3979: -0.236 mag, 14.7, 15.3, 14.9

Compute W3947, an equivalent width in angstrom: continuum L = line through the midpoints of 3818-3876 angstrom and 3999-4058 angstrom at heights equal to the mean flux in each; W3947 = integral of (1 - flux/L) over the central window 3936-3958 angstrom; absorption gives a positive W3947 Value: 5.6 angstrom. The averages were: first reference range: 14.5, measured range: 18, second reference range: 31.7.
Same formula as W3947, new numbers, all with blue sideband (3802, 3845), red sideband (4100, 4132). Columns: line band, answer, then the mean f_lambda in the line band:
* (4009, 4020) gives -2.4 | 32.9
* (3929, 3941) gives 7.2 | 8.64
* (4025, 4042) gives -2.4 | 32.3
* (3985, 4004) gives -3.2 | 30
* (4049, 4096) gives -1.7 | 32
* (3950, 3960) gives 0.0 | 23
